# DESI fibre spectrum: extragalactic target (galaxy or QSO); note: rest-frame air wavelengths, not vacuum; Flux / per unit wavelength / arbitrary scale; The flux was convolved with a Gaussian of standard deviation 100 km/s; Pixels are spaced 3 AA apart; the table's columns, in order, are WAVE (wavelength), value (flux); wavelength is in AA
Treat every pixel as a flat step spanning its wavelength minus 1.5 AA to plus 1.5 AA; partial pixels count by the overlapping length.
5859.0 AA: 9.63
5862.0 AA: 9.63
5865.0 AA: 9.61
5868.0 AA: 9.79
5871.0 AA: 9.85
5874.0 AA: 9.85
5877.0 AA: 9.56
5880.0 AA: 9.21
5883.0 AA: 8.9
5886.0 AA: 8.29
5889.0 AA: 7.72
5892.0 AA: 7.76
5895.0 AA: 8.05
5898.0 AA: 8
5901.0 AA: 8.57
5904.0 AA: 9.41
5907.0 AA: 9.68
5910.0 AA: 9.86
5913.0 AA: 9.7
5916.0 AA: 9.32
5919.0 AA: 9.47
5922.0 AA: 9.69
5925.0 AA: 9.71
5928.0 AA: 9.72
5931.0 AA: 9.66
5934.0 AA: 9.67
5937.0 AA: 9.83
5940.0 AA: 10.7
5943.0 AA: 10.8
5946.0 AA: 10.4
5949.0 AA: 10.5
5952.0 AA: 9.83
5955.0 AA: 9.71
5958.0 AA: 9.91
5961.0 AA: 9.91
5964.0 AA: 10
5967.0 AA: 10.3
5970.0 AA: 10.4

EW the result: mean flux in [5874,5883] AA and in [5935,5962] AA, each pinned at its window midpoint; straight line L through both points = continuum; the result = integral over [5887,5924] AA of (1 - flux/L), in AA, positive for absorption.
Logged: 2.89 AA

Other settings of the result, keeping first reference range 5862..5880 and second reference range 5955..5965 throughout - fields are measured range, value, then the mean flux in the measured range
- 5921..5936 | 0.2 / 9.69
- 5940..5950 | -0.7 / 10.6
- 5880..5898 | 2.8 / 8.22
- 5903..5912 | 0.1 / 9.67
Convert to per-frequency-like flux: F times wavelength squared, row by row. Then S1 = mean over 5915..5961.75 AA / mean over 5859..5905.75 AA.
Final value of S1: 1.13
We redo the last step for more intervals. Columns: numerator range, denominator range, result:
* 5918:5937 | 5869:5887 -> 1.06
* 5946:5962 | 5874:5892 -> 1.17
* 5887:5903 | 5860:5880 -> 0.84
